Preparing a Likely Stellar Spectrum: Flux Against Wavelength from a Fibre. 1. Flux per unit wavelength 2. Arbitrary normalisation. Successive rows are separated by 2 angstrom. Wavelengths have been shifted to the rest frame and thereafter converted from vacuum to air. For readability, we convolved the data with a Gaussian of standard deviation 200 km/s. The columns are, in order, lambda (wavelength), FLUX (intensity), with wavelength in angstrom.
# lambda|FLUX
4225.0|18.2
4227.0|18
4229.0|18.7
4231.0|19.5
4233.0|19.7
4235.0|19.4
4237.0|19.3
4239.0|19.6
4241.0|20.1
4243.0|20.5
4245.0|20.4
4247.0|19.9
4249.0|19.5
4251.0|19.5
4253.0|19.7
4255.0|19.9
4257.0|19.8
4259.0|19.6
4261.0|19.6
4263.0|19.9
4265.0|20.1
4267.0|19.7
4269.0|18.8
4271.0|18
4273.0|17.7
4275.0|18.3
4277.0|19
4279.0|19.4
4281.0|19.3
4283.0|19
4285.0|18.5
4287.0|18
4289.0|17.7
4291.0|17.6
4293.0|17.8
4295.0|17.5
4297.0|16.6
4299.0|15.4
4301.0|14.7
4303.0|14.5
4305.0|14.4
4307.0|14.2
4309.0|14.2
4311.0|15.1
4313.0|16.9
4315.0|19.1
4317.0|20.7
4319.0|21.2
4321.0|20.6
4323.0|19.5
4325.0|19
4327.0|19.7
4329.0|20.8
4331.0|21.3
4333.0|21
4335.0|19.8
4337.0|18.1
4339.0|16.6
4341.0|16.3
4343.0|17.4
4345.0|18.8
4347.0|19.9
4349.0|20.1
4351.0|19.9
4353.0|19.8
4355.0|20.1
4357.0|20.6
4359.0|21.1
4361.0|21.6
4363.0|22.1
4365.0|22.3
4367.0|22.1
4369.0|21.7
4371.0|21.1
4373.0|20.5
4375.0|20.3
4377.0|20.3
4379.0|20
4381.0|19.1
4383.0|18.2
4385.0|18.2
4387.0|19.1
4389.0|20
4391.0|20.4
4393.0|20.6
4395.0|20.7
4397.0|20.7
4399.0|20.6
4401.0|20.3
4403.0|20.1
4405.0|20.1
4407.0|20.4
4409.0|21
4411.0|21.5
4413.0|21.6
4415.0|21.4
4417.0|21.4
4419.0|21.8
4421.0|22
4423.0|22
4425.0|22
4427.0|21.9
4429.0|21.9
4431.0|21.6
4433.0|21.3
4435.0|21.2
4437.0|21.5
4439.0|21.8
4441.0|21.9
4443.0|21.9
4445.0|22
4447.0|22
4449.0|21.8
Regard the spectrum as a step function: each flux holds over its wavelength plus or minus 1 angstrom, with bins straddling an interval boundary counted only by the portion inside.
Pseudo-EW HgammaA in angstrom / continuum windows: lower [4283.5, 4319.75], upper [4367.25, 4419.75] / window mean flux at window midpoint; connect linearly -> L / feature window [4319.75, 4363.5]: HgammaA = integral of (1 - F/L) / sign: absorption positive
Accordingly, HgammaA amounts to -3.0 angstrom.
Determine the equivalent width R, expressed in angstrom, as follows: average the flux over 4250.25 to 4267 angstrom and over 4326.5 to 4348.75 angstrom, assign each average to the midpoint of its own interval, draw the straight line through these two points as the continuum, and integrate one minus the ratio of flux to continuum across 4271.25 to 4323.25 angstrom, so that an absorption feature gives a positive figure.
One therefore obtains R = 5.0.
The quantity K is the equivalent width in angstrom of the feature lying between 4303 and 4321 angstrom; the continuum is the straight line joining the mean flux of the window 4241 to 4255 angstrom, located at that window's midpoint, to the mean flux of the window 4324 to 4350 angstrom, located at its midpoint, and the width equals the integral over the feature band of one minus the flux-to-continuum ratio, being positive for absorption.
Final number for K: 2.2 angstrom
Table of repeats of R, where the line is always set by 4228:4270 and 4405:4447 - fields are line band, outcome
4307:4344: 3.40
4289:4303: 2.53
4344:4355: 0.54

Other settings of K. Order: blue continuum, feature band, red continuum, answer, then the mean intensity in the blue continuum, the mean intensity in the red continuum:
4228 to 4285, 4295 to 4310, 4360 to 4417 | 3.6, 19.4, 20.6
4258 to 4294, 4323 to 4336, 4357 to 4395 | -0.3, 18.8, 20.5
